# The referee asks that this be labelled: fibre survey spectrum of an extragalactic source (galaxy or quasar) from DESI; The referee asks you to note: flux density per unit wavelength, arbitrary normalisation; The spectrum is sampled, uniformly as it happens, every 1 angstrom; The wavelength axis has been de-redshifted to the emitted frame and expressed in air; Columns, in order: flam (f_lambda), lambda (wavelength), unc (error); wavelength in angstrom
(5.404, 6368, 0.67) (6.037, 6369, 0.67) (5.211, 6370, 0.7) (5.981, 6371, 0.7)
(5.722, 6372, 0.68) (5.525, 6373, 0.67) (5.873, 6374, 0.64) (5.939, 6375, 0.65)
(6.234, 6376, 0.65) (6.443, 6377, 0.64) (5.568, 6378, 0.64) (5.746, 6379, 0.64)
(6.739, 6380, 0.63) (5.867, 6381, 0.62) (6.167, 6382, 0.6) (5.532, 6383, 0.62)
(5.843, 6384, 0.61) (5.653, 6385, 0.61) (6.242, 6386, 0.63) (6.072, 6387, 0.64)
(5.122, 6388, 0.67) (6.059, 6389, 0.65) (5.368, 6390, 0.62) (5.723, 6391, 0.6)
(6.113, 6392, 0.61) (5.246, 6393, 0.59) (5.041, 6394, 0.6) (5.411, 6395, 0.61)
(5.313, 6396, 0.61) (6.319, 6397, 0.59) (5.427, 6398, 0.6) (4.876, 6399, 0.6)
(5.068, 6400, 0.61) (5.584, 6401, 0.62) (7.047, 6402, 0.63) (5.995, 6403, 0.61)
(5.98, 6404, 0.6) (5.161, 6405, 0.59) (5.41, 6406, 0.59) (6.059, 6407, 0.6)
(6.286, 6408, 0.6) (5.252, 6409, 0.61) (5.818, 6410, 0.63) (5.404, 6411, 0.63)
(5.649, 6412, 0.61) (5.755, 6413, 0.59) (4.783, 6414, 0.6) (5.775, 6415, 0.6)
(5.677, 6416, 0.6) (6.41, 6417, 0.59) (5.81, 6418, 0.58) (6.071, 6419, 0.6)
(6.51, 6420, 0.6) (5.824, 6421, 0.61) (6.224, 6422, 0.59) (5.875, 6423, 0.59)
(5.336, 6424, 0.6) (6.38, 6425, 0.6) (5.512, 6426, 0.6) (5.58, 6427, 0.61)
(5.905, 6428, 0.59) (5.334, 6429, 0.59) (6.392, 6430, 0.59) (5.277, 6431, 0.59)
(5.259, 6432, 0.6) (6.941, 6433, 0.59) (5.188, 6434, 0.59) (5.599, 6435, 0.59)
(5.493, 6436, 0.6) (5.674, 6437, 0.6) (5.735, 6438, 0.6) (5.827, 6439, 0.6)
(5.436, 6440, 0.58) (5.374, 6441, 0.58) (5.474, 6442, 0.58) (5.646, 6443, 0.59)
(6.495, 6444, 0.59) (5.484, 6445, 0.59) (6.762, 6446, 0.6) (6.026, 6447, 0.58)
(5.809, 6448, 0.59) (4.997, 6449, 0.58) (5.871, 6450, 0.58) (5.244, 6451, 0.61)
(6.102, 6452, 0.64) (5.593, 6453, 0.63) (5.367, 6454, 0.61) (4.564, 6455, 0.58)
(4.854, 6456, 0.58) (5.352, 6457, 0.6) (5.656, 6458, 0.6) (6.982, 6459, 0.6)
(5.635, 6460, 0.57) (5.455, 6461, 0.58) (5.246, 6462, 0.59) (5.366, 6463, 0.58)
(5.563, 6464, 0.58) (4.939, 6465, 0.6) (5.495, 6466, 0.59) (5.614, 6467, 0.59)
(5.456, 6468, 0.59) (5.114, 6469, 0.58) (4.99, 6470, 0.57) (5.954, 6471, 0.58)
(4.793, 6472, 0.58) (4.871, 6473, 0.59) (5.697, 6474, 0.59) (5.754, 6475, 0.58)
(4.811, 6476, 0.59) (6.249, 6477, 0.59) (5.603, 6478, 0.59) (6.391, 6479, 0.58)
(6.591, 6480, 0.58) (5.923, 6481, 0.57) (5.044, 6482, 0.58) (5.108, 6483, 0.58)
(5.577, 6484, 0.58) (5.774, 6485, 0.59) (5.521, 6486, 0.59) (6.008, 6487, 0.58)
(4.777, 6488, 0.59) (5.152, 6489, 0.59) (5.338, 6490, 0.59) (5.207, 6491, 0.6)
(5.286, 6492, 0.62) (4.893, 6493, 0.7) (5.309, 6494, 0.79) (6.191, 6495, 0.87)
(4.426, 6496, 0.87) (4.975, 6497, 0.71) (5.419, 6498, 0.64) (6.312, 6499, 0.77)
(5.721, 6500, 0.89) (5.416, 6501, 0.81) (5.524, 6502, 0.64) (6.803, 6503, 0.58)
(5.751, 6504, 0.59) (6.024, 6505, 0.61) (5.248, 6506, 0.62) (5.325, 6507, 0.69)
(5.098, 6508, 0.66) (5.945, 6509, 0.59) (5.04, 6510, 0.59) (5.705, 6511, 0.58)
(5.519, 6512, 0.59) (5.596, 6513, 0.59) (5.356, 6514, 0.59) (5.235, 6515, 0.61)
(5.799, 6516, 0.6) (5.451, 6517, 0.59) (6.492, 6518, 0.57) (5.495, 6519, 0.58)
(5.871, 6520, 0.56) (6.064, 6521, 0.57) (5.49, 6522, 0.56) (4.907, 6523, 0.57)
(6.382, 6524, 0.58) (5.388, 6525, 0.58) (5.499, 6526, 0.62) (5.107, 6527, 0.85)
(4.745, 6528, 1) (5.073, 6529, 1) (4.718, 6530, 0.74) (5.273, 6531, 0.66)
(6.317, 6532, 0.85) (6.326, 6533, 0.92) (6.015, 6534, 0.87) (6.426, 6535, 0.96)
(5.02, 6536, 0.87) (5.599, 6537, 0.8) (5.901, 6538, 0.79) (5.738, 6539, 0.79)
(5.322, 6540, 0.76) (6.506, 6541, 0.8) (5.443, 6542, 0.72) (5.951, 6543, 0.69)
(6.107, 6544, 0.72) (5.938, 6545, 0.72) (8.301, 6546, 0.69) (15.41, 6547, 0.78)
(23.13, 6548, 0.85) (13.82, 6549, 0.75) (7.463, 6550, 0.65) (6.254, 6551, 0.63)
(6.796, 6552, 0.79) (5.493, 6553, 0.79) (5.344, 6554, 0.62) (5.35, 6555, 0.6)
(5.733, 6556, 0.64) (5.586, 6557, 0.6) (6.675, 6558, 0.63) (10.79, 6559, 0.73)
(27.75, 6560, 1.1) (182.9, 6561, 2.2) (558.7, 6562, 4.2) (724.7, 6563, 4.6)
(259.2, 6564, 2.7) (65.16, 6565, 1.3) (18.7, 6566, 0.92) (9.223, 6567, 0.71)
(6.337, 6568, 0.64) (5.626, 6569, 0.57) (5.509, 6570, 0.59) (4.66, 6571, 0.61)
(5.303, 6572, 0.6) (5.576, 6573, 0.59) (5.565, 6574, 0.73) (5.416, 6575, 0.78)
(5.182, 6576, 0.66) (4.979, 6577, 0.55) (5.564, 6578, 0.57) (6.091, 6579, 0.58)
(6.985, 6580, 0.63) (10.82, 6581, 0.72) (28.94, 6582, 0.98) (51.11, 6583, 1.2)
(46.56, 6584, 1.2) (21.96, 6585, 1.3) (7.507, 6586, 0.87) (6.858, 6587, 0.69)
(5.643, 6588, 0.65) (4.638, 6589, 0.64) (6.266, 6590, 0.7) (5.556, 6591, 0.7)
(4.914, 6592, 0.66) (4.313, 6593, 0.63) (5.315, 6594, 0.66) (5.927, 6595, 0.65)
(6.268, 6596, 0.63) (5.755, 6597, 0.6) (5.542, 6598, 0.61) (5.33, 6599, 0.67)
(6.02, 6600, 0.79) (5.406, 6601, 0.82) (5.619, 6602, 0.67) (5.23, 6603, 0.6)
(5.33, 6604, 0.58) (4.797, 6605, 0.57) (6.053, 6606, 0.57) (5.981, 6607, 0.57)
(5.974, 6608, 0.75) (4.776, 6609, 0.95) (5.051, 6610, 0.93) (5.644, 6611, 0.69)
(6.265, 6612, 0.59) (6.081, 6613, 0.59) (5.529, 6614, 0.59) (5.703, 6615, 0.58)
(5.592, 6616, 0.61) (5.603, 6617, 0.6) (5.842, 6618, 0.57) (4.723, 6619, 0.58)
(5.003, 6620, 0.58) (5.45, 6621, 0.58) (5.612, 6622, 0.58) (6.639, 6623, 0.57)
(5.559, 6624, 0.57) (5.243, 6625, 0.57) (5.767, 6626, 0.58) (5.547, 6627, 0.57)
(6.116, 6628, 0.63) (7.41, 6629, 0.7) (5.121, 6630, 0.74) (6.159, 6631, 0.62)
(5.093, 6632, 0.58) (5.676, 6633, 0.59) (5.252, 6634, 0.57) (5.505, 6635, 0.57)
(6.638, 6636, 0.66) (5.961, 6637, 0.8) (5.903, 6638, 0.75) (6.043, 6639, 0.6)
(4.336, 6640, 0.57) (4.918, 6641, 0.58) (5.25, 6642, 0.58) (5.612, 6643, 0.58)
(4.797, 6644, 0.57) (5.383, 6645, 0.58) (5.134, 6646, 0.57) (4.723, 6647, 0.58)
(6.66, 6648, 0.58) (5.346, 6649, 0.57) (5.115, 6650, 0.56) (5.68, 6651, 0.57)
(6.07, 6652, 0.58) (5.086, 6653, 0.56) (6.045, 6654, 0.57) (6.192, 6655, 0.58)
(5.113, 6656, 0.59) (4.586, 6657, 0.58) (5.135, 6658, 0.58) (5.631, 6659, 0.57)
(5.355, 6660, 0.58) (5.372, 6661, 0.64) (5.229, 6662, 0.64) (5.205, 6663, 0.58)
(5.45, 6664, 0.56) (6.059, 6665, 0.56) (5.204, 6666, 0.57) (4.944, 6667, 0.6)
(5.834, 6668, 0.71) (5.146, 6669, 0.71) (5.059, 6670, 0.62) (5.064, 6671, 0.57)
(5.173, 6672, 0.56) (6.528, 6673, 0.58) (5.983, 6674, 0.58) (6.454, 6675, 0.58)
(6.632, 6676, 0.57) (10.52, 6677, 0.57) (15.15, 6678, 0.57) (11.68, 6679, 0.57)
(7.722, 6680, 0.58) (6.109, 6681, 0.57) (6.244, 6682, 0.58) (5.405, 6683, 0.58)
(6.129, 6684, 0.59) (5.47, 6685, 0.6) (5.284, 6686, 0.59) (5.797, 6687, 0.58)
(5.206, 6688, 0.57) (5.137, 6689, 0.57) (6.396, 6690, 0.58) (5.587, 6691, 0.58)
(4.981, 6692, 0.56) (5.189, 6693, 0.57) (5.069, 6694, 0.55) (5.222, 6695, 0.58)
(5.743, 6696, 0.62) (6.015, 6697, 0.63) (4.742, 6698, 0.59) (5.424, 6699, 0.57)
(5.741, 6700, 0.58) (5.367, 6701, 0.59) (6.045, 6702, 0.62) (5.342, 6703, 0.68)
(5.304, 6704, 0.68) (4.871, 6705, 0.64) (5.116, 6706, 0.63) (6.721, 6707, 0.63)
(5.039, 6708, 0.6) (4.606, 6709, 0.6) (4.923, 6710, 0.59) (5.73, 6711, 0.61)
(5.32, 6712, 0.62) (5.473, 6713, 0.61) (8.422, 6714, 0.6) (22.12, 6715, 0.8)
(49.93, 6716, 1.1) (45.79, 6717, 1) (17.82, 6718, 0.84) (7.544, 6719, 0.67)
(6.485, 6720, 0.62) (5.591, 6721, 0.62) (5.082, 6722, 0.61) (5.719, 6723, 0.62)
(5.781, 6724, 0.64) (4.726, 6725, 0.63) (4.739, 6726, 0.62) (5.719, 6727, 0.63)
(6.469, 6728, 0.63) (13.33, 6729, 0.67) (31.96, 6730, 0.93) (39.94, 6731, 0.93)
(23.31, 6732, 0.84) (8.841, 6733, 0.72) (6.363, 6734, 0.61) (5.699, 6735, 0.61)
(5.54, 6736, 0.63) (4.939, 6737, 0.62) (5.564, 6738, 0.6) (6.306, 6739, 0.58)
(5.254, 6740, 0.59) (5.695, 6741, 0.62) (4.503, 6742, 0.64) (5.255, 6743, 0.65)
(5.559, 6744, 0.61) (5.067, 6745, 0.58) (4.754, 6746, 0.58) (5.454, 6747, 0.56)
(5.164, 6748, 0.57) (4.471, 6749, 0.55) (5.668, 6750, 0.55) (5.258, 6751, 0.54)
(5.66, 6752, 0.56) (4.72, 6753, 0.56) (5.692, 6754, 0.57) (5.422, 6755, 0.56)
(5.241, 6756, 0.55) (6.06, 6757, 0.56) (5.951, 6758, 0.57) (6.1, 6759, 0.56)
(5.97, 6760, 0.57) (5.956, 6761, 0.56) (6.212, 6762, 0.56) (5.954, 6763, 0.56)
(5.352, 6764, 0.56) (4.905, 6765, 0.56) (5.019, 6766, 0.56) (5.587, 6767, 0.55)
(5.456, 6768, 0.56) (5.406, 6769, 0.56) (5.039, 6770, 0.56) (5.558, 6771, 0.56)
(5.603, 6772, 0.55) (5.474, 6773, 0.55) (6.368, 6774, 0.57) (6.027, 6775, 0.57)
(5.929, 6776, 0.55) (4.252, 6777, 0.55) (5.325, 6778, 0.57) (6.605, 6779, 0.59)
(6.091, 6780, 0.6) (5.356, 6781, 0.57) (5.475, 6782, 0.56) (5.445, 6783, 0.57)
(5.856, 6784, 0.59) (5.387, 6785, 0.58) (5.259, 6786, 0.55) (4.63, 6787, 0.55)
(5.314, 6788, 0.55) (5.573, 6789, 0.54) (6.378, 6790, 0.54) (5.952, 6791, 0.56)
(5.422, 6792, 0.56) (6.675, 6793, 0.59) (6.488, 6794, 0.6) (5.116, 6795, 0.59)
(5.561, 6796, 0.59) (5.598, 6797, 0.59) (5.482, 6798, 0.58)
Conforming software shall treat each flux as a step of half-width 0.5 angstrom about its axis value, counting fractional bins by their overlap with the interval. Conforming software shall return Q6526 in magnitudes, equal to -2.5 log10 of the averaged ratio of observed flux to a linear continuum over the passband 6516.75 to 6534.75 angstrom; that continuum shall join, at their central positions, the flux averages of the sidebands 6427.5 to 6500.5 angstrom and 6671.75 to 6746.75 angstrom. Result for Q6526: 0.131 mag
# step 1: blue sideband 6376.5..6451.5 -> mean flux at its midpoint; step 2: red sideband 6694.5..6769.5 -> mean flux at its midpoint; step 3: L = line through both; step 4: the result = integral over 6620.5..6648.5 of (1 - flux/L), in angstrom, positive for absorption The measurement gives 6.96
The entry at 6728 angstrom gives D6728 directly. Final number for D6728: 6.469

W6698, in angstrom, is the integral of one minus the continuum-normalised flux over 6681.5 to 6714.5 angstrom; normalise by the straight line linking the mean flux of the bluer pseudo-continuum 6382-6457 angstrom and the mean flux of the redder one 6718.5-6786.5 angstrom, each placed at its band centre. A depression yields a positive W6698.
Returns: 5.60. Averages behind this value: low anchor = 5.69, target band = 5.55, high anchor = 6.87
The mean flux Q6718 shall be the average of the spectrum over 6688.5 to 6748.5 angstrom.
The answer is 8.93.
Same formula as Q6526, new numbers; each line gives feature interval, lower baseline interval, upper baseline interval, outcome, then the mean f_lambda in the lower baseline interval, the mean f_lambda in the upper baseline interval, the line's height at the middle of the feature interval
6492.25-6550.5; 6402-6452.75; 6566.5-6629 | 0.10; 5.77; 7.79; 6.89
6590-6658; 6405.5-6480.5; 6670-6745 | 0.35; 5.66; 8.62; 7.69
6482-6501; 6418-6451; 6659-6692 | 0.10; 5.78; 6.3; 5.9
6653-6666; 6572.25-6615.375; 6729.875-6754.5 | 0.49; 8.69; 8.31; 8.52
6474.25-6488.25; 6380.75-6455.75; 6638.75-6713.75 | 0.01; 5.71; 5.79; 5.73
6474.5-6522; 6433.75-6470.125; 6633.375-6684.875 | 0.02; 5.56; 5.99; 5.66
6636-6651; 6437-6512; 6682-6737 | 0.45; 5.54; 9.29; 8.24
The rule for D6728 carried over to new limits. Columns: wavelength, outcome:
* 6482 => 5.044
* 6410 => 5.818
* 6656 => 5.113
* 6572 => 5.303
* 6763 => 5.954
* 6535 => 6.426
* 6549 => 13.82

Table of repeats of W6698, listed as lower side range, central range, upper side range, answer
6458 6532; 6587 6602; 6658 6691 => 1.0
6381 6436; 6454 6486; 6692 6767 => 3.7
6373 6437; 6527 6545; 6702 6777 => 2.9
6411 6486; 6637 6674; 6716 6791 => 8.7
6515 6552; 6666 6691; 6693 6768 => 4.1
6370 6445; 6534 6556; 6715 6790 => -2.9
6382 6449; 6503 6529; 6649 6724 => 3.3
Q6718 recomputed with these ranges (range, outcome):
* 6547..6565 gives 105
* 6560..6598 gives 56.2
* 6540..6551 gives 9.44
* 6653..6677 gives 5.63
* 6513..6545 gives 5.65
